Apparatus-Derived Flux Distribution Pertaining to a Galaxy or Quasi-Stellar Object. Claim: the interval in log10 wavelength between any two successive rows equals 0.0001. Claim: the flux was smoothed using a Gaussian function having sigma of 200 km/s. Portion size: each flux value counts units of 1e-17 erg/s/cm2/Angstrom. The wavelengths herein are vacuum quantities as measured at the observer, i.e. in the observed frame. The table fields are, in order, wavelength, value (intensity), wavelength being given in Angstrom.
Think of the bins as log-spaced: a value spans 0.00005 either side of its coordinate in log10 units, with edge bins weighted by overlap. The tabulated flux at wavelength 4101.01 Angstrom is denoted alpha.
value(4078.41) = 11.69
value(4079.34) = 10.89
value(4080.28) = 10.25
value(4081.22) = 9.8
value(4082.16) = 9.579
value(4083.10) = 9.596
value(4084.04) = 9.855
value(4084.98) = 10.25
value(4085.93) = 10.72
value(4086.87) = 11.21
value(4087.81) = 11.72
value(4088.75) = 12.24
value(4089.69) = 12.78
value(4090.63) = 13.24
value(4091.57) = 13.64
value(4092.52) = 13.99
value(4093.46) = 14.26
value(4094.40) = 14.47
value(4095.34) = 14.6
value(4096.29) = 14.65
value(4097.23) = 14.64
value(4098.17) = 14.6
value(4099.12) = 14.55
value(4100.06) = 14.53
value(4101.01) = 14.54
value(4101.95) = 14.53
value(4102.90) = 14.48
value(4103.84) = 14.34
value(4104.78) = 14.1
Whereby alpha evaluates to 14.54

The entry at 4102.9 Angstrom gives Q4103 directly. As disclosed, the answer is 14.48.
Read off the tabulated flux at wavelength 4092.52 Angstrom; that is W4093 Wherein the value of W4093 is 13.99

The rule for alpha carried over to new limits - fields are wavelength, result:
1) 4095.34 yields 14.6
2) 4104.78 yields 14.1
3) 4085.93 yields 10.72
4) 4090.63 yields 13.24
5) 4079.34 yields 10.89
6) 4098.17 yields 14.6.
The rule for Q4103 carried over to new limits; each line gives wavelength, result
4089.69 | 12.78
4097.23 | 14.64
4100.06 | 14.53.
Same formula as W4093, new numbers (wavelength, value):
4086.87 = 11.21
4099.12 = 14.55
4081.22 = 9.8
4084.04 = 9.855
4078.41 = 11.69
